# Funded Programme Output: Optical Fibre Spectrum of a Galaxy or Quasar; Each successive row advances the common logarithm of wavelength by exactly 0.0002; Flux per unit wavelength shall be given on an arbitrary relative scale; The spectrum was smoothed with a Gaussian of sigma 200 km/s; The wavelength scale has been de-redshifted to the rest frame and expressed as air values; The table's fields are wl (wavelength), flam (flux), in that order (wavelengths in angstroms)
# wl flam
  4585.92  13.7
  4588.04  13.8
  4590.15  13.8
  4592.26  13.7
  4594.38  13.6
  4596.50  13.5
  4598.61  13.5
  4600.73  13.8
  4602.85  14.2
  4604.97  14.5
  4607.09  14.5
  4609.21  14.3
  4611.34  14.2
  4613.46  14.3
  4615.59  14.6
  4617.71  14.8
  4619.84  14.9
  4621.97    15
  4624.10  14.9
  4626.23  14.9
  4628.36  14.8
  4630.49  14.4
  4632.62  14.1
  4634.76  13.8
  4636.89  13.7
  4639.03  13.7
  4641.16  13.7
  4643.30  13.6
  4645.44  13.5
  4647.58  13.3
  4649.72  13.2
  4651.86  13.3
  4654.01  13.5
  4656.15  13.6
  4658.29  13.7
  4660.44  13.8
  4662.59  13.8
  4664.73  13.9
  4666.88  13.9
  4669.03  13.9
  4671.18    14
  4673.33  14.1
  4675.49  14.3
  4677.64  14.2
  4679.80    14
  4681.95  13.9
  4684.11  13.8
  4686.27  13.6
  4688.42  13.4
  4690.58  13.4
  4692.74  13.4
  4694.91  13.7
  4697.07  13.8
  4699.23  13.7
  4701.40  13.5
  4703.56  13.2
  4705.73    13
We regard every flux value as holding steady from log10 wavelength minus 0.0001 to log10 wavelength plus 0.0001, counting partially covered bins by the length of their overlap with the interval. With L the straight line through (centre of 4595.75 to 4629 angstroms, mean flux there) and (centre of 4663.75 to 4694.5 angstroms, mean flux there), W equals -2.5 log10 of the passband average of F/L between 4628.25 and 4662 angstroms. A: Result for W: 0.03 mag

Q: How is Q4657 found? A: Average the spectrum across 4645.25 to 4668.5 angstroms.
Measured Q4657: 13.6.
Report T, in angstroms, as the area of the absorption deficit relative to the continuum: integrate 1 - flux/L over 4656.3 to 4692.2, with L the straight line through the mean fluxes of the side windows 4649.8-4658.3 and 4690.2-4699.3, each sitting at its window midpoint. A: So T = -0.8 angstroms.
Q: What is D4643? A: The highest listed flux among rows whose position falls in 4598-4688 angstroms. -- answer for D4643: 15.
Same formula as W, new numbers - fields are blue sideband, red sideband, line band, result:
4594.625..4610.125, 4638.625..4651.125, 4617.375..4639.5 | -0.06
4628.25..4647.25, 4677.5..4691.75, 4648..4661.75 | 0.02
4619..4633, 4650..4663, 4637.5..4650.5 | 0.04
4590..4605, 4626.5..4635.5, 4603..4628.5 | -0.04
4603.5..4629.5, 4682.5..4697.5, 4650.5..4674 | 0.02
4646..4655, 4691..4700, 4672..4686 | -0.04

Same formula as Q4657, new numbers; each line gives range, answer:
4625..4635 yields 14.5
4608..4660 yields 14.1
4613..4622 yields 14.7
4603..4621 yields 14.5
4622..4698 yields 13.9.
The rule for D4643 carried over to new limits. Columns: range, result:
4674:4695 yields 14.3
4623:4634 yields 14.9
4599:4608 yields 14.5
